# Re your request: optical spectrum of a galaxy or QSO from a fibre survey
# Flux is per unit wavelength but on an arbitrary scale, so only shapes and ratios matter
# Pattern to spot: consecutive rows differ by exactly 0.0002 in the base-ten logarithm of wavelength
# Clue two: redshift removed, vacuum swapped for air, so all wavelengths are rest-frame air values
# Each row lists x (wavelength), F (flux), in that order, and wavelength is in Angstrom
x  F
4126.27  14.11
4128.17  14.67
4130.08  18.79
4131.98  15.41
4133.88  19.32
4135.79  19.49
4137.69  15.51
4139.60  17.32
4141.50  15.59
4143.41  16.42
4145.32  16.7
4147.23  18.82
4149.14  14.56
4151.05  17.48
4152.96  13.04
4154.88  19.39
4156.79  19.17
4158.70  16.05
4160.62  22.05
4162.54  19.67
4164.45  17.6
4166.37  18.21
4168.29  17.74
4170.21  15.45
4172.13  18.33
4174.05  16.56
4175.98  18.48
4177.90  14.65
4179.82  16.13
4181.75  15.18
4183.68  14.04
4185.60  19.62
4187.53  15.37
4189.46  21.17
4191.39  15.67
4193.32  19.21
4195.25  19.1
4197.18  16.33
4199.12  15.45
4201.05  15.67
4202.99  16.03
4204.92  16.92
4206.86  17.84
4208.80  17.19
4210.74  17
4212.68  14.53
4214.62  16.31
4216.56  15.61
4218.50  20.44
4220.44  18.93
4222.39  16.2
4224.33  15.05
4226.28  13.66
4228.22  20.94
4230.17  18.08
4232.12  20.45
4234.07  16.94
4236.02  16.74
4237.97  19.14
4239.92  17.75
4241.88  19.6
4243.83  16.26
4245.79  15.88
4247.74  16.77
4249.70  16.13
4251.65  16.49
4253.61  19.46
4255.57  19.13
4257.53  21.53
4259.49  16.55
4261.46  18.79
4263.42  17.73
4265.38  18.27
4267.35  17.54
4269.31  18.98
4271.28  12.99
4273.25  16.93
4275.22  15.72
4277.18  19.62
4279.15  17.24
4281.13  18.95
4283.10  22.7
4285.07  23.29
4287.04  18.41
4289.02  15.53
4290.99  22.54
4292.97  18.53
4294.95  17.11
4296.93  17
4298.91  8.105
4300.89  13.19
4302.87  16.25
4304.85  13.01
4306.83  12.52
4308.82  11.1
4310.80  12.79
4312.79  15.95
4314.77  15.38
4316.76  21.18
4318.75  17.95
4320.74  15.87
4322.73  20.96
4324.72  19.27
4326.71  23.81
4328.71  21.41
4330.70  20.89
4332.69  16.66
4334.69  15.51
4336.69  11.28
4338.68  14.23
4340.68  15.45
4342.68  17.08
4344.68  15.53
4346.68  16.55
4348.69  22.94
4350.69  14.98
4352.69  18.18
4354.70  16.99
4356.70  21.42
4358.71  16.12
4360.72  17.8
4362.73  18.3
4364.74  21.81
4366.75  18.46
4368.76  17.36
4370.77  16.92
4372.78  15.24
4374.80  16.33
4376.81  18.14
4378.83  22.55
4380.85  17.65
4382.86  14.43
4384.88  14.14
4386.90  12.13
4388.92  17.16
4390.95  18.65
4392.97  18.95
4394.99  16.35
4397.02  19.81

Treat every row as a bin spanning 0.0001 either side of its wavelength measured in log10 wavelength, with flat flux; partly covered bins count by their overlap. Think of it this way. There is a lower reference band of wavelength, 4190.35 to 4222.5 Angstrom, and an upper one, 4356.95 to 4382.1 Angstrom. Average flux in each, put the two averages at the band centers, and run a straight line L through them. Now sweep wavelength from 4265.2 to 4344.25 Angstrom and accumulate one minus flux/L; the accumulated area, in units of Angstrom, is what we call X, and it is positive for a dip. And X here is 2.98 Angstrom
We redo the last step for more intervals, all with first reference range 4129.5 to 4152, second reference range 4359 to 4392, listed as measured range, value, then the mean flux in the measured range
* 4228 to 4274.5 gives -1.70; 17.8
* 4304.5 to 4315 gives 2.37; 13.4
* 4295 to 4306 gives 2.19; 13.8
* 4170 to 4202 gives 0.47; 16.9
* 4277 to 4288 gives -1.83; 20.1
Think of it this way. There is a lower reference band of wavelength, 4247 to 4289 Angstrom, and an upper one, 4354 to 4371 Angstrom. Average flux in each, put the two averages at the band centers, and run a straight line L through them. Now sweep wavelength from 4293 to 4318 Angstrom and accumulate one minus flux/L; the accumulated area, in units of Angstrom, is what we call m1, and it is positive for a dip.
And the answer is 5.0 Angstrom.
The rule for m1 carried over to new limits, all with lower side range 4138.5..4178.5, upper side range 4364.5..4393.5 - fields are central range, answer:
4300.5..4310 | 2.2 Angstrom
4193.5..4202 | 0.2 Angstrom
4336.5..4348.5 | 1.0 Angstrom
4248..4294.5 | -3.0 Angstrom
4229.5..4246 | -0.7 Angstrom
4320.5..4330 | -1.9 Angstrom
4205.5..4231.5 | 0.3 Angstrom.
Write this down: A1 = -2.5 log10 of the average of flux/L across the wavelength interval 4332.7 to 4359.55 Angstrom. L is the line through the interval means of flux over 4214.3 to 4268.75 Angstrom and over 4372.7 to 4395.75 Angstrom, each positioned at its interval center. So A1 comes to 0.030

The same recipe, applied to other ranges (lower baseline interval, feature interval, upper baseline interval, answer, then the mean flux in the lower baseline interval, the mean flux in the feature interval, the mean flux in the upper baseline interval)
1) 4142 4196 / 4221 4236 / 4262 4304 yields 0.004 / 17.3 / 17.3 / 17.5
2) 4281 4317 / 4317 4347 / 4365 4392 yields -0.064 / 16.3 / 17.6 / 17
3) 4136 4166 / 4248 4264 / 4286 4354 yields -0.076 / 17.4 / 18.2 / 16.7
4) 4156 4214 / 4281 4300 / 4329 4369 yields -0.049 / 17.2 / 18.2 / 17.5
